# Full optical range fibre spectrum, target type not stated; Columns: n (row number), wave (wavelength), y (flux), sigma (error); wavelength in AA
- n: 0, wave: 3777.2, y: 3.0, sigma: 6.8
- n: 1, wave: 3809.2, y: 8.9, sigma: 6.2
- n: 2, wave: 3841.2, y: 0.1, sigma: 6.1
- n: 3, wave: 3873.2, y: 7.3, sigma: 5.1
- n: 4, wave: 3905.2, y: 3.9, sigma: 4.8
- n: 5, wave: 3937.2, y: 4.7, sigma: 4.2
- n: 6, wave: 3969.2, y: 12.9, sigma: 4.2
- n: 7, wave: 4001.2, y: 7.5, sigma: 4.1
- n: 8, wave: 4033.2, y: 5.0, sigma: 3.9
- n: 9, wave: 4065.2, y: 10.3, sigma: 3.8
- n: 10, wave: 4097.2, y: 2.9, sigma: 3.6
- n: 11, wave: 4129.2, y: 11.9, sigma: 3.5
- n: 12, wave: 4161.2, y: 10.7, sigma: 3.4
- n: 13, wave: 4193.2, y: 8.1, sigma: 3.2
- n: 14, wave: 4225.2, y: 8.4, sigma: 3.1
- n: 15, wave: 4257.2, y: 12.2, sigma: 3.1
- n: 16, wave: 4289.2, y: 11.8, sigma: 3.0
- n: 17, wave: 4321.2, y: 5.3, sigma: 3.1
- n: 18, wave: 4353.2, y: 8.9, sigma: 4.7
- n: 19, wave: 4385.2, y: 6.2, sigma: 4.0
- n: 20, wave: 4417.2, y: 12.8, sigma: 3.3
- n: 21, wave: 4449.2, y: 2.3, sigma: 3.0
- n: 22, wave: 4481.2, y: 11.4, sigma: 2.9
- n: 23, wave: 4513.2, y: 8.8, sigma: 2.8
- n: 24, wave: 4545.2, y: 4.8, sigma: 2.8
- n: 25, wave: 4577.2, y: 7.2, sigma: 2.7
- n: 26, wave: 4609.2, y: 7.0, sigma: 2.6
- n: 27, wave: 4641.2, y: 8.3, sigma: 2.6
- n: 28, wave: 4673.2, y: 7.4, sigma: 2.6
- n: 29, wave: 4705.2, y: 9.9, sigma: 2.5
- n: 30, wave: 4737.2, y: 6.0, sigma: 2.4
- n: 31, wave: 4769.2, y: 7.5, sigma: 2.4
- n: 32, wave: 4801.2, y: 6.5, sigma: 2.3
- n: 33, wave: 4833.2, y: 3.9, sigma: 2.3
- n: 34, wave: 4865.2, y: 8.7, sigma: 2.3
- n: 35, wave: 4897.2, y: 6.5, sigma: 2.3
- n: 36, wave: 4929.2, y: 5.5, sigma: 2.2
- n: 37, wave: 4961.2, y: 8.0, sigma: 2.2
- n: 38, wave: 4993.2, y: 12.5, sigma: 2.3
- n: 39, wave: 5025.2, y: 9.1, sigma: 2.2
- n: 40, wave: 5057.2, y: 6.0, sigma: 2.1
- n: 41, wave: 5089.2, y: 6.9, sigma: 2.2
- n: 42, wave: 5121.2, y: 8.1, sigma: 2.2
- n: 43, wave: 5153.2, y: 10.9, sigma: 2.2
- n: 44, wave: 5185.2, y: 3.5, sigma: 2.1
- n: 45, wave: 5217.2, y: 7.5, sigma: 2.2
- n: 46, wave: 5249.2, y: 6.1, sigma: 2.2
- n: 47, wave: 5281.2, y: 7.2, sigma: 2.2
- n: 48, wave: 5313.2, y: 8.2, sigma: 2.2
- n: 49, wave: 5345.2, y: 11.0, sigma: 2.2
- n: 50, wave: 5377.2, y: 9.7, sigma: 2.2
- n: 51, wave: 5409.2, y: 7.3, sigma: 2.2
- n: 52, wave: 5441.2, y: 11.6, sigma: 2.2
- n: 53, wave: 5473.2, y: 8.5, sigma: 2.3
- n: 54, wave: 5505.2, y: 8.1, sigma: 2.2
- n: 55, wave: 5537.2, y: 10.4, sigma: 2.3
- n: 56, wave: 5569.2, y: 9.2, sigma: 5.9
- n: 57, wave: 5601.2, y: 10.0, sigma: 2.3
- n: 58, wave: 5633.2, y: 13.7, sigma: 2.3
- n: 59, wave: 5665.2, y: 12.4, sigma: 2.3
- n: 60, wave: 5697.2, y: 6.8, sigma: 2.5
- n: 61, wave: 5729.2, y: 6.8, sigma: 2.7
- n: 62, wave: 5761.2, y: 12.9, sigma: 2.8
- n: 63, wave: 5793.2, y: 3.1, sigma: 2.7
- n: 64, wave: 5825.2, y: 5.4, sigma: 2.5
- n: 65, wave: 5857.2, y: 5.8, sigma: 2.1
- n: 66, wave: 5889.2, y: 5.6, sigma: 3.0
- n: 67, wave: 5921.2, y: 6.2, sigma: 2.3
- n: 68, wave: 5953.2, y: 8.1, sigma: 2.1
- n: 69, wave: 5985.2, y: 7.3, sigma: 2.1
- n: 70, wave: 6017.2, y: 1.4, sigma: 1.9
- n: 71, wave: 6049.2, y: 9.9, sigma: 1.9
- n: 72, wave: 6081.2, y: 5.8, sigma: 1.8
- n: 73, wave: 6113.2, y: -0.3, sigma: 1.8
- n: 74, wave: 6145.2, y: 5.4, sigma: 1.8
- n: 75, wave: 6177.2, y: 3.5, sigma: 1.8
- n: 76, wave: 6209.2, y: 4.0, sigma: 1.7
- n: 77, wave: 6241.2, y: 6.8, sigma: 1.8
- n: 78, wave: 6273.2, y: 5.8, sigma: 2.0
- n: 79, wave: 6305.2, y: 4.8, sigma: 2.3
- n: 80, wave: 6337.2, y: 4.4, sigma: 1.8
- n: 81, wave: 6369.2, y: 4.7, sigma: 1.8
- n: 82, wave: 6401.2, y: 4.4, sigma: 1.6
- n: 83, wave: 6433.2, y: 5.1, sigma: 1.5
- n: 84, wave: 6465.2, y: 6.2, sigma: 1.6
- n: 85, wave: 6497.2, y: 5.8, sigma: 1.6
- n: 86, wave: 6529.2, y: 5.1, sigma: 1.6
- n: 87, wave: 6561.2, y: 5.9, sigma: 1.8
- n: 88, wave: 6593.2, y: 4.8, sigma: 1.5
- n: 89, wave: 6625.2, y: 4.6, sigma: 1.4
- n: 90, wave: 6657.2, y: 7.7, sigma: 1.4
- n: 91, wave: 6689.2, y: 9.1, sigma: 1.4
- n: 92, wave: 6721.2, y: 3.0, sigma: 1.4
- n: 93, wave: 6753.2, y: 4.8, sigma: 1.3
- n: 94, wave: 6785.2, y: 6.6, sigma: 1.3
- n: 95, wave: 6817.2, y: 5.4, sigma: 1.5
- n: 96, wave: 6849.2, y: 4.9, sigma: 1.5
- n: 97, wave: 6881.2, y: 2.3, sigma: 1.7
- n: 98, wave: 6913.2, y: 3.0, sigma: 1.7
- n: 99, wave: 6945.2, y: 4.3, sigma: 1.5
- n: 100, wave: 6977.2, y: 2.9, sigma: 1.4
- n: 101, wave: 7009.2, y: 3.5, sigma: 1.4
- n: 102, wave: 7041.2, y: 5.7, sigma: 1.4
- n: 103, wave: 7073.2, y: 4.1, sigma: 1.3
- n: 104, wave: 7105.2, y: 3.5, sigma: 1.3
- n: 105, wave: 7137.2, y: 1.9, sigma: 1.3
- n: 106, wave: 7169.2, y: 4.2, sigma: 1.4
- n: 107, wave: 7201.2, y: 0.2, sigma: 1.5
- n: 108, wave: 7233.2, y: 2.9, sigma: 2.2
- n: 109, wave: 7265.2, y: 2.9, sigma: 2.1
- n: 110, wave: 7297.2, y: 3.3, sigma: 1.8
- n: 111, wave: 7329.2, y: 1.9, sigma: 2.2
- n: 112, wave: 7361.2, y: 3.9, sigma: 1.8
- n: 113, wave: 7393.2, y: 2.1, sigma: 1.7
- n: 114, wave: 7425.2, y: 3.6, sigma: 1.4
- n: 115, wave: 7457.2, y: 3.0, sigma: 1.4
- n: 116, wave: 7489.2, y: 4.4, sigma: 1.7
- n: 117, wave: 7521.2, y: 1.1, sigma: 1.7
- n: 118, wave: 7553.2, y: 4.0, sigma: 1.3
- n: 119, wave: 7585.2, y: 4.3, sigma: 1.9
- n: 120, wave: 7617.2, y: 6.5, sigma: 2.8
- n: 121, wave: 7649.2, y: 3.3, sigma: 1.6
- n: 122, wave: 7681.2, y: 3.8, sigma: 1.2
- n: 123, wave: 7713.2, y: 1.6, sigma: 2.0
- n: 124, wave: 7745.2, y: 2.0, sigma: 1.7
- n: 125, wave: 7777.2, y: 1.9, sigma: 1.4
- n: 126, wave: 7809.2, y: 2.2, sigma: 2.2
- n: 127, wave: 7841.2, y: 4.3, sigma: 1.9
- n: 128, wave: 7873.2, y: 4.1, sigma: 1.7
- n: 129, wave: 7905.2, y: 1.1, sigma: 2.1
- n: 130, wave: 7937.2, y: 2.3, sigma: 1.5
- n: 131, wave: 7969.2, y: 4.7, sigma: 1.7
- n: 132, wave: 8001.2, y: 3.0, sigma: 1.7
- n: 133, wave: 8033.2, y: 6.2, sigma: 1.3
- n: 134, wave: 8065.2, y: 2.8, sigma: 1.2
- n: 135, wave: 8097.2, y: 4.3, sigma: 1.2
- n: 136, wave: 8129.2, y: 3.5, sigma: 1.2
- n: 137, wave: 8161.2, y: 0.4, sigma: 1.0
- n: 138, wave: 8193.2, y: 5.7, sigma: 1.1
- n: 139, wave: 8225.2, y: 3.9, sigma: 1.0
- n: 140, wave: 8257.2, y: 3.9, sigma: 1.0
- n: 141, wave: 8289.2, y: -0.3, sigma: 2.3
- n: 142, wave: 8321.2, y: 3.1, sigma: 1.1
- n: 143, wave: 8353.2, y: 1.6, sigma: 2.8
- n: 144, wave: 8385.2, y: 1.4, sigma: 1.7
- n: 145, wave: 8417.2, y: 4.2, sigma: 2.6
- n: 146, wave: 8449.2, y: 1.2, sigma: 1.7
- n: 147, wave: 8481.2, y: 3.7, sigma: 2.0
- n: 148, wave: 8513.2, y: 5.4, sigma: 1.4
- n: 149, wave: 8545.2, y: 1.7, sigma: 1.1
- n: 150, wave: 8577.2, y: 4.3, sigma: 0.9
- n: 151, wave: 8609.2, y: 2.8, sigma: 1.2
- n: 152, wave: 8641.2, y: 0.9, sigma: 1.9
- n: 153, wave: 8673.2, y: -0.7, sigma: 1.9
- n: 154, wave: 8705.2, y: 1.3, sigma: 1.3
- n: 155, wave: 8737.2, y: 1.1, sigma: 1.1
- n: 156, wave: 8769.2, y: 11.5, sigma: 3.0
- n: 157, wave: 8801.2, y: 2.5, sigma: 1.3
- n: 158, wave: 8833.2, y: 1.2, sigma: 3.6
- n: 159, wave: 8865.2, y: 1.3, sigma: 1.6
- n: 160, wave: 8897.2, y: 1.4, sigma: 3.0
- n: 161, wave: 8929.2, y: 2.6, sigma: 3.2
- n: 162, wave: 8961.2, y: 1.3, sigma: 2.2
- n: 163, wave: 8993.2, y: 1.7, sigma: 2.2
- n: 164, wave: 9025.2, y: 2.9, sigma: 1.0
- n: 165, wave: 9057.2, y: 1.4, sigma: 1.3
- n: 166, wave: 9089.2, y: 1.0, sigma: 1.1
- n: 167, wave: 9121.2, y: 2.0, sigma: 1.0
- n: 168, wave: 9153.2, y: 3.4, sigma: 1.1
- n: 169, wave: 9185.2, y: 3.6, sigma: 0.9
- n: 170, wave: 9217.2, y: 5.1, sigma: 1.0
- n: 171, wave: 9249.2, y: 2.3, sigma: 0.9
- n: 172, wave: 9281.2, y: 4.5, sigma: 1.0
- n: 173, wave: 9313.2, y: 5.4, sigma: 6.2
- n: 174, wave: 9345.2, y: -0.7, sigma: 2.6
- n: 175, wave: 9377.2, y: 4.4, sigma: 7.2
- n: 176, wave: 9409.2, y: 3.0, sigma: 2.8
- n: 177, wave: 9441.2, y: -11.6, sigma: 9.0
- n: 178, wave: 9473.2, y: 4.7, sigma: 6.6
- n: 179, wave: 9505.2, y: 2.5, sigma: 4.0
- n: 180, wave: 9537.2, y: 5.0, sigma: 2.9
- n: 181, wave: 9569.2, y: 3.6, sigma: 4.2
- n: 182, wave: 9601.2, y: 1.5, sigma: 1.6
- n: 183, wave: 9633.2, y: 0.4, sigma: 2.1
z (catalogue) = 0.33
